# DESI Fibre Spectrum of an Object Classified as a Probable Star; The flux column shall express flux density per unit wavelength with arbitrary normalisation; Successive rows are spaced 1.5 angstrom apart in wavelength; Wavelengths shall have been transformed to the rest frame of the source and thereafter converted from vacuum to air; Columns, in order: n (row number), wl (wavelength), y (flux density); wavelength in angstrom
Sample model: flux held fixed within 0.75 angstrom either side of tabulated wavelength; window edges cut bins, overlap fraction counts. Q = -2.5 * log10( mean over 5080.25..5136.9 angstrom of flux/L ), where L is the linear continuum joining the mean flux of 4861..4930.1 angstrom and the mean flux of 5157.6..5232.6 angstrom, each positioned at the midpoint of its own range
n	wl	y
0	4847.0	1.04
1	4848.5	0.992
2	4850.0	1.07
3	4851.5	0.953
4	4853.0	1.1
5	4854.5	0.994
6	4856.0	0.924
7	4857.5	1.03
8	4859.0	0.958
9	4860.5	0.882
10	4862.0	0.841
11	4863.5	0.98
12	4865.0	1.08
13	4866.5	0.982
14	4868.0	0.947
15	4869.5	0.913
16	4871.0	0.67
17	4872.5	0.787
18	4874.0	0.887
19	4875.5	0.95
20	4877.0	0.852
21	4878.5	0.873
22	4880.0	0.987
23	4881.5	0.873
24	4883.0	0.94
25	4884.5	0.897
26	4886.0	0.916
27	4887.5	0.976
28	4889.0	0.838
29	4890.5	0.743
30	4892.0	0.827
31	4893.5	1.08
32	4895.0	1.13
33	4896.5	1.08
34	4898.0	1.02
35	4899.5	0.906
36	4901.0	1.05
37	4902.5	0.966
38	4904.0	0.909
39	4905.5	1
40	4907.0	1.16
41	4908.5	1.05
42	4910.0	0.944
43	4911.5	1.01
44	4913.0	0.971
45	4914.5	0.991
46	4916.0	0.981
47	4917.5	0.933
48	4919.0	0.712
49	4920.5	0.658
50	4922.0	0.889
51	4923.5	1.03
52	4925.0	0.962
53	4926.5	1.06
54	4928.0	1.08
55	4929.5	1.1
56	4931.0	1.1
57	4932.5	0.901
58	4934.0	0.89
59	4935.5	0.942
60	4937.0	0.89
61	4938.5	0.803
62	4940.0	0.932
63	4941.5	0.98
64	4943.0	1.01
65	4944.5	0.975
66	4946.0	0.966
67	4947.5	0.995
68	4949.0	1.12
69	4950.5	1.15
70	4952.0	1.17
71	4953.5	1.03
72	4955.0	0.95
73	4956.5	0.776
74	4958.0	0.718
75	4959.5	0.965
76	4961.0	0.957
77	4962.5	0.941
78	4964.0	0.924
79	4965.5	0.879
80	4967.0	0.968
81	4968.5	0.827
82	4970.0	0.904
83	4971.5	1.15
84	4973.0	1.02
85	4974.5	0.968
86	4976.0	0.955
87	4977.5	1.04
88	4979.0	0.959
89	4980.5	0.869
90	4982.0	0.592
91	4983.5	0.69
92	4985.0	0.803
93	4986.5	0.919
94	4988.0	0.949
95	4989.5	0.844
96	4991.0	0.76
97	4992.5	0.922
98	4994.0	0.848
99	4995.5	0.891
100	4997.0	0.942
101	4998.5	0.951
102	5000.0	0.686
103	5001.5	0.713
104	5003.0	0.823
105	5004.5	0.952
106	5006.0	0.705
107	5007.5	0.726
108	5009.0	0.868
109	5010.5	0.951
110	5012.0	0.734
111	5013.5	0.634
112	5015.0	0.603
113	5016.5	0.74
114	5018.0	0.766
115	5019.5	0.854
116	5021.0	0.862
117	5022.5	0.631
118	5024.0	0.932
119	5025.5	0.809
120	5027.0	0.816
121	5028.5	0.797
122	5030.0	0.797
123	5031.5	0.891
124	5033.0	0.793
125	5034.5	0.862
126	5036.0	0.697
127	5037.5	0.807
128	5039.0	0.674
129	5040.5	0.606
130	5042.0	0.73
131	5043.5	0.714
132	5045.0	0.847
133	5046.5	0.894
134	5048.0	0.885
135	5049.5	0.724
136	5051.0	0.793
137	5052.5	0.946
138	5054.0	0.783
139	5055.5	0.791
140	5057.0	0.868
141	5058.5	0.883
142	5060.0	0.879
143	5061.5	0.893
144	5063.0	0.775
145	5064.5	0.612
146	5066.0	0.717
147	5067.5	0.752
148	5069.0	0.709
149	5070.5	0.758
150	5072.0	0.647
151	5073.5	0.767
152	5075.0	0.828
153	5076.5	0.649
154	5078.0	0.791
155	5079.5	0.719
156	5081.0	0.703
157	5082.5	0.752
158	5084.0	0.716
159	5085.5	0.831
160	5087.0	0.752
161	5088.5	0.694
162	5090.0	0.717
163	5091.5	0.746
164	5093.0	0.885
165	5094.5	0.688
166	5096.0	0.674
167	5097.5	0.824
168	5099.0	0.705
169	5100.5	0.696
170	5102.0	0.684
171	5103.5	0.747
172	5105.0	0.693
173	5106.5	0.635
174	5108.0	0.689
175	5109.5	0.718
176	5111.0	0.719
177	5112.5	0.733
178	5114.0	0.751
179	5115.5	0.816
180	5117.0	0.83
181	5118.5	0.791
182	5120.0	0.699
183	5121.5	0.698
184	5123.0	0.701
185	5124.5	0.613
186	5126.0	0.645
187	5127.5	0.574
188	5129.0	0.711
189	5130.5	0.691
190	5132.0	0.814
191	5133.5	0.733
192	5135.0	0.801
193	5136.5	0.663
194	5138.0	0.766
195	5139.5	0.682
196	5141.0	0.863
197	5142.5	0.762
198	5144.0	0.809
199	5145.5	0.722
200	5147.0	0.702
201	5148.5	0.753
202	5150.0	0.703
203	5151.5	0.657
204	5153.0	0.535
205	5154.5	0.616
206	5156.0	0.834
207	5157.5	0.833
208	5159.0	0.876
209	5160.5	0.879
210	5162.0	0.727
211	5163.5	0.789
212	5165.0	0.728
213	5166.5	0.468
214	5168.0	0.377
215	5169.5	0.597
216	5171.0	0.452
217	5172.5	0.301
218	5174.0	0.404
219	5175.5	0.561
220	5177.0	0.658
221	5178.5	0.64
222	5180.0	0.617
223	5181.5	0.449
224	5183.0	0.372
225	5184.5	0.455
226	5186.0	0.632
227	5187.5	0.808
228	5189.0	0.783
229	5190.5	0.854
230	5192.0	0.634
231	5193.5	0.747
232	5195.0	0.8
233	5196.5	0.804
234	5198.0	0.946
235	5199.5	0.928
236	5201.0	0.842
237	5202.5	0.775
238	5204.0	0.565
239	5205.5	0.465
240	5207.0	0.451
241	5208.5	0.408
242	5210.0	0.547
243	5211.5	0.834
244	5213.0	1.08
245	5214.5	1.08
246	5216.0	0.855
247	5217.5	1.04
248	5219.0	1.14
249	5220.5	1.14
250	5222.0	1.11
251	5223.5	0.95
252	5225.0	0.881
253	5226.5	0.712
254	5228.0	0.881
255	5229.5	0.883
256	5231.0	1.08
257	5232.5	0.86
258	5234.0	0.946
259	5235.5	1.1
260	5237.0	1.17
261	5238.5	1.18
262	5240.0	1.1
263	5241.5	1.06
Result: 0.103 mag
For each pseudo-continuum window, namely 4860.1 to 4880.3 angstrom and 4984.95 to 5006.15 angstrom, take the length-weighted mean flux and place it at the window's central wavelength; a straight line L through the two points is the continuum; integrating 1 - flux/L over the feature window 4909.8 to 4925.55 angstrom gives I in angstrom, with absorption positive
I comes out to -0.6 angstrom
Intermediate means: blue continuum 0.901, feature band 0.915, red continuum 0.853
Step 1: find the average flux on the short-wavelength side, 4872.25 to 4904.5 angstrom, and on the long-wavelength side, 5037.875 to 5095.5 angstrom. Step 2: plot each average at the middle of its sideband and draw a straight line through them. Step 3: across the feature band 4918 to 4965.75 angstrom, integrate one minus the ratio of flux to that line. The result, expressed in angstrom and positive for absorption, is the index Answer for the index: -3.75 angstrom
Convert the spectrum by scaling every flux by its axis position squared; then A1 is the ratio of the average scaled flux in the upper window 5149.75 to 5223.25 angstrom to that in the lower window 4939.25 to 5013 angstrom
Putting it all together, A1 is 0.86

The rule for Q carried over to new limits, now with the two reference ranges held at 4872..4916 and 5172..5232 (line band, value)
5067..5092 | 0.134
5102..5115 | 0.148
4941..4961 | -0.077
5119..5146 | 0.114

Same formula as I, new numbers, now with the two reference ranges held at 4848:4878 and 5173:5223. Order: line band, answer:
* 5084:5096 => 0.8 angstrom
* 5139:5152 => 0.5 angstrom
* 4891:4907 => -1.5 angstrom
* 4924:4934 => -1.4 angstrom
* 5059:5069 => 0.6 angstrom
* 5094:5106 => 1.3 angstrom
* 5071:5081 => 1.0 angstrom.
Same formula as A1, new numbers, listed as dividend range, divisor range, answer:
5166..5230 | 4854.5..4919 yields 0.86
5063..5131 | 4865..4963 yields 0.82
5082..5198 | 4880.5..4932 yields 0.79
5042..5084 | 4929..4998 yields 0.87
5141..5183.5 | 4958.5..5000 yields 0.77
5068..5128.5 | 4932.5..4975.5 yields 0.80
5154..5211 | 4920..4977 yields 0.74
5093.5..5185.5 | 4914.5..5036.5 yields 0.82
